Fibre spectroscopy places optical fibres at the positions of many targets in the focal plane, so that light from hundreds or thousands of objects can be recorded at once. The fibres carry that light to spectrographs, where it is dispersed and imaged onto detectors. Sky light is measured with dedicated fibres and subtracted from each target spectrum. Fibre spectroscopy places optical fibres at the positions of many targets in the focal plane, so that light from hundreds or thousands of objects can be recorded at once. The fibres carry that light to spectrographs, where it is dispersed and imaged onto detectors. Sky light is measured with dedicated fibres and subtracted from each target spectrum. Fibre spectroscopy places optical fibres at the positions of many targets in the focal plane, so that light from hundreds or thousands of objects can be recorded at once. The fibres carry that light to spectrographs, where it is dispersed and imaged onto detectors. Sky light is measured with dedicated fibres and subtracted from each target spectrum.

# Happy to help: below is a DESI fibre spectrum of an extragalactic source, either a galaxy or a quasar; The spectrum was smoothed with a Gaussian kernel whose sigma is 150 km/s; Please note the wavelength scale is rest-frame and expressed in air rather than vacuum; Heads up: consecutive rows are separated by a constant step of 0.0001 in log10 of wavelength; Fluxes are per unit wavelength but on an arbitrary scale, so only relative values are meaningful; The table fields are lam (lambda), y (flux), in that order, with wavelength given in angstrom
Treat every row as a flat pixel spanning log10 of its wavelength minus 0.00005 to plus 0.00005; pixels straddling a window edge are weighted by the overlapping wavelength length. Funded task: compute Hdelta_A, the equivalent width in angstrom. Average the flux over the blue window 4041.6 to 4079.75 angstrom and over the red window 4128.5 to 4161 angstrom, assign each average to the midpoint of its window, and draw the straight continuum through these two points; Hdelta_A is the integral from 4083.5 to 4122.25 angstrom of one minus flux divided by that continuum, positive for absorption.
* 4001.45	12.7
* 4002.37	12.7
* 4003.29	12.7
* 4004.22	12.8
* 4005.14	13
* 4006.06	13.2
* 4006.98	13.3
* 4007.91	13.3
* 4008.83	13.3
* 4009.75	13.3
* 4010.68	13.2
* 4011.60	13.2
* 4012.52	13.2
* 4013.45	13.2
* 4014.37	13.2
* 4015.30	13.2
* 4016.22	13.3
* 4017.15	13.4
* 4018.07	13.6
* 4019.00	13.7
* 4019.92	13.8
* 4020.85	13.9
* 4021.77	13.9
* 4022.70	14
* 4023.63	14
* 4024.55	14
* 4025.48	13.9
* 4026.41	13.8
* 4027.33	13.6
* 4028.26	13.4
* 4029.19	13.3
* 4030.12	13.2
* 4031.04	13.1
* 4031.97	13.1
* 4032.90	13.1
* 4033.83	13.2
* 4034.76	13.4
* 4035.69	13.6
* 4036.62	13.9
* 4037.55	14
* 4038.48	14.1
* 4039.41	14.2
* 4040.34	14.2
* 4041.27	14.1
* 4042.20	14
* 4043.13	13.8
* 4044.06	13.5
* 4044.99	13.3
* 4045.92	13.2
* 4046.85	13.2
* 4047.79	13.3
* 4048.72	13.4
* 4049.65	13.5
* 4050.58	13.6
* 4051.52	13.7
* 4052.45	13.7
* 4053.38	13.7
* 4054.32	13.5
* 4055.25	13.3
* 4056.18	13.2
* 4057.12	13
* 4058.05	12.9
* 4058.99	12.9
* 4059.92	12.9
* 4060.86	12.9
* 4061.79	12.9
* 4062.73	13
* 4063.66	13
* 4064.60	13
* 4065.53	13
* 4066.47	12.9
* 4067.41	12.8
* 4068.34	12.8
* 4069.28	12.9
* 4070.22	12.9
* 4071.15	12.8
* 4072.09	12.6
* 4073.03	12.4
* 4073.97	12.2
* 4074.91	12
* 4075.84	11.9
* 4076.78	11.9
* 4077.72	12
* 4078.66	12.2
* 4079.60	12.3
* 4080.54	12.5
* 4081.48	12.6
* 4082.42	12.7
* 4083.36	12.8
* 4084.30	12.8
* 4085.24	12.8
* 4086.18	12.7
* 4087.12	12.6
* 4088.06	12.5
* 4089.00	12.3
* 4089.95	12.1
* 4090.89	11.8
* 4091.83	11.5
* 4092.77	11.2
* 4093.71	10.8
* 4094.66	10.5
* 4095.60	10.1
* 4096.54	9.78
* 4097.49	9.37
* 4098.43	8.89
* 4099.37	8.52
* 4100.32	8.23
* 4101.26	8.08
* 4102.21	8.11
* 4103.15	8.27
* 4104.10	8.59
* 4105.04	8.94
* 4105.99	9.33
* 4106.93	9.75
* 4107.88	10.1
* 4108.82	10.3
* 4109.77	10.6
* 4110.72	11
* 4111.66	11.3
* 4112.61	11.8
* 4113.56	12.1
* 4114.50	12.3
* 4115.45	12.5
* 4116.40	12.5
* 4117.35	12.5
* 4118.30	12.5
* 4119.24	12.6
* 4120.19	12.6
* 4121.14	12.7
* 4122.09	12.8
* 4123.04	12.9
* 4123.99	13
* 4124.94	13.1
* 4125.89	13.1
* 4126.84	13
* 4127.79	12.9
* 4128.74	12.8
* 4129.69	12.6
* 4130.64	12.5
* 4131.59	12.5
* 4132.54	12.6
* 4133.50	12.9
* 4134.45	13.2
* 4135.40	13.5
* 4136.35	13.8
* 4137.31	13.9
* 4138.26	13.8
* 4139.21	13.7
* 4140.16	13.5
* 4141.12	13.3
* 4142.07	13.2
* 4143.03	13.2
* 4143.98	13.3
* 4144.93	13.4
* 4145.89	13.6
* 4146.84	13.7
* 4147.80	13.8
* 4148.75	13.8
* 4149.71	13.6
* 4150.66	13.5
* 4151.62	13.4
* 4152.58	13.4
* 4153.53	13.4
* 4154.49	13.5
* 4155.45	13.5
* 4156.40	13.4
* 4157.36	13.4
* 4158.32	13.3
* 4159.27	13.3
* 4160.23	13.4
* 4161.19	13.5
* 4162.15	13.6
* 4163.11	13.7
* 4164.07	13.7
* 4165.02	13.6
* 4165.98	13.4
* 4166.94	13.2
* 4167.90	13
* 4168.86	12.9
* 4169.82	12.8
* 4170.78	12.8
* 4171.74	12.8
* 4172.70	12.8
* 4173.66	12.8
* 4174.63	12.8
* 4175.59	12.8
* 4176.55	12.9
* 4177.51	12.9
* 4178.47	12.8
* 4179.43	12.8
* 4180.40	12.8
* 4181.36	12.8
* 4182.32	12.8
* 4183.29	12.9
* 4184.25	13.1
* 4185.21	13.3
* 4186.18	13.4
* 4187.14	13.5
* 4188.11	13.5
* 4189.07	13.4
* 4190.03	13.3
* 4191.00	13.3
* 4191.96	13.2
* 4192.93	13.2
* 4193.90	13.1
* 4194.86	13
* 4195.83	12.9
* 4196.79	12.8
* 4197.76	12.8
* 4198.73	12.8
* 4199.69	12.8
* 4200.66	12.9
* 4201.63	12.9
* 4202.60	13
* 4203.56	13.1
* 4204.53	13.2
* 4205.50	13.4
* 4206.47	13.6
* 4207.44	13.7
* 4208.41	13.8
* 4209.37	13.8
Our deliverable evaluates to 6.5 angstrom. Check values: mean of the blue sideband 13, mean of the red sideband 13.3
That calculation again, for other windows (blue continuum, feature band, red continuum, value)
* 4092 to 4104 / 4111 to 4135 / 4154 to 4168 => -3.6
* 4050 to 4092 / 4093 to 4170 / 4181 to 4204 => 3.9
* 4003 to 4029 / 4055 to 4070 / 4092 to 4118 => -1.5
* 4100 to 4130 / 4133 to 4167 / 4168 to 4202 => -3.7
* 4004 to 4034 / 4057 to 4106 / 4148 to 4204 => 6.2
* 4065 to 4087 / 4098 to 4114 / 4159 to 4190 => 3.9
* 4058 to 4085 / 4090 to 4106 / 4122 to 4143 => 4.0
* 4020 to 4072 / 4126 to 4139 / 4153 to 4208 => 0.1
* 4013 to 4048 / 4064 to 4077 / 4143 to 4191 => 0.9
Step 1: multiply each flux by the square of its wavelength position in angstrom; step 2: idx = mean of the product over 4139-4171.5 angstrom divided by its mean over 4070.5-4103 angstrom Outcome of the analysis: 1.22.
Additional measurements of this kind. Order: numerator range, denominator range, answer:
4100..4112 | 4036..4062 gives 0.72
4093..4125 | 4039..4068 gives 0.83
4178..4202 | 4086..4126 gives 1.23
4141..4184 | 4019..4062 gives 1.04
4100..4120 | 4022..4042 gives 0.81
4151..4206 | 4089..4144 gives 1.16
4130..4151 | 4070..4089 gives 1.11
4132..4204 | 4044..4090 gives 1.08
